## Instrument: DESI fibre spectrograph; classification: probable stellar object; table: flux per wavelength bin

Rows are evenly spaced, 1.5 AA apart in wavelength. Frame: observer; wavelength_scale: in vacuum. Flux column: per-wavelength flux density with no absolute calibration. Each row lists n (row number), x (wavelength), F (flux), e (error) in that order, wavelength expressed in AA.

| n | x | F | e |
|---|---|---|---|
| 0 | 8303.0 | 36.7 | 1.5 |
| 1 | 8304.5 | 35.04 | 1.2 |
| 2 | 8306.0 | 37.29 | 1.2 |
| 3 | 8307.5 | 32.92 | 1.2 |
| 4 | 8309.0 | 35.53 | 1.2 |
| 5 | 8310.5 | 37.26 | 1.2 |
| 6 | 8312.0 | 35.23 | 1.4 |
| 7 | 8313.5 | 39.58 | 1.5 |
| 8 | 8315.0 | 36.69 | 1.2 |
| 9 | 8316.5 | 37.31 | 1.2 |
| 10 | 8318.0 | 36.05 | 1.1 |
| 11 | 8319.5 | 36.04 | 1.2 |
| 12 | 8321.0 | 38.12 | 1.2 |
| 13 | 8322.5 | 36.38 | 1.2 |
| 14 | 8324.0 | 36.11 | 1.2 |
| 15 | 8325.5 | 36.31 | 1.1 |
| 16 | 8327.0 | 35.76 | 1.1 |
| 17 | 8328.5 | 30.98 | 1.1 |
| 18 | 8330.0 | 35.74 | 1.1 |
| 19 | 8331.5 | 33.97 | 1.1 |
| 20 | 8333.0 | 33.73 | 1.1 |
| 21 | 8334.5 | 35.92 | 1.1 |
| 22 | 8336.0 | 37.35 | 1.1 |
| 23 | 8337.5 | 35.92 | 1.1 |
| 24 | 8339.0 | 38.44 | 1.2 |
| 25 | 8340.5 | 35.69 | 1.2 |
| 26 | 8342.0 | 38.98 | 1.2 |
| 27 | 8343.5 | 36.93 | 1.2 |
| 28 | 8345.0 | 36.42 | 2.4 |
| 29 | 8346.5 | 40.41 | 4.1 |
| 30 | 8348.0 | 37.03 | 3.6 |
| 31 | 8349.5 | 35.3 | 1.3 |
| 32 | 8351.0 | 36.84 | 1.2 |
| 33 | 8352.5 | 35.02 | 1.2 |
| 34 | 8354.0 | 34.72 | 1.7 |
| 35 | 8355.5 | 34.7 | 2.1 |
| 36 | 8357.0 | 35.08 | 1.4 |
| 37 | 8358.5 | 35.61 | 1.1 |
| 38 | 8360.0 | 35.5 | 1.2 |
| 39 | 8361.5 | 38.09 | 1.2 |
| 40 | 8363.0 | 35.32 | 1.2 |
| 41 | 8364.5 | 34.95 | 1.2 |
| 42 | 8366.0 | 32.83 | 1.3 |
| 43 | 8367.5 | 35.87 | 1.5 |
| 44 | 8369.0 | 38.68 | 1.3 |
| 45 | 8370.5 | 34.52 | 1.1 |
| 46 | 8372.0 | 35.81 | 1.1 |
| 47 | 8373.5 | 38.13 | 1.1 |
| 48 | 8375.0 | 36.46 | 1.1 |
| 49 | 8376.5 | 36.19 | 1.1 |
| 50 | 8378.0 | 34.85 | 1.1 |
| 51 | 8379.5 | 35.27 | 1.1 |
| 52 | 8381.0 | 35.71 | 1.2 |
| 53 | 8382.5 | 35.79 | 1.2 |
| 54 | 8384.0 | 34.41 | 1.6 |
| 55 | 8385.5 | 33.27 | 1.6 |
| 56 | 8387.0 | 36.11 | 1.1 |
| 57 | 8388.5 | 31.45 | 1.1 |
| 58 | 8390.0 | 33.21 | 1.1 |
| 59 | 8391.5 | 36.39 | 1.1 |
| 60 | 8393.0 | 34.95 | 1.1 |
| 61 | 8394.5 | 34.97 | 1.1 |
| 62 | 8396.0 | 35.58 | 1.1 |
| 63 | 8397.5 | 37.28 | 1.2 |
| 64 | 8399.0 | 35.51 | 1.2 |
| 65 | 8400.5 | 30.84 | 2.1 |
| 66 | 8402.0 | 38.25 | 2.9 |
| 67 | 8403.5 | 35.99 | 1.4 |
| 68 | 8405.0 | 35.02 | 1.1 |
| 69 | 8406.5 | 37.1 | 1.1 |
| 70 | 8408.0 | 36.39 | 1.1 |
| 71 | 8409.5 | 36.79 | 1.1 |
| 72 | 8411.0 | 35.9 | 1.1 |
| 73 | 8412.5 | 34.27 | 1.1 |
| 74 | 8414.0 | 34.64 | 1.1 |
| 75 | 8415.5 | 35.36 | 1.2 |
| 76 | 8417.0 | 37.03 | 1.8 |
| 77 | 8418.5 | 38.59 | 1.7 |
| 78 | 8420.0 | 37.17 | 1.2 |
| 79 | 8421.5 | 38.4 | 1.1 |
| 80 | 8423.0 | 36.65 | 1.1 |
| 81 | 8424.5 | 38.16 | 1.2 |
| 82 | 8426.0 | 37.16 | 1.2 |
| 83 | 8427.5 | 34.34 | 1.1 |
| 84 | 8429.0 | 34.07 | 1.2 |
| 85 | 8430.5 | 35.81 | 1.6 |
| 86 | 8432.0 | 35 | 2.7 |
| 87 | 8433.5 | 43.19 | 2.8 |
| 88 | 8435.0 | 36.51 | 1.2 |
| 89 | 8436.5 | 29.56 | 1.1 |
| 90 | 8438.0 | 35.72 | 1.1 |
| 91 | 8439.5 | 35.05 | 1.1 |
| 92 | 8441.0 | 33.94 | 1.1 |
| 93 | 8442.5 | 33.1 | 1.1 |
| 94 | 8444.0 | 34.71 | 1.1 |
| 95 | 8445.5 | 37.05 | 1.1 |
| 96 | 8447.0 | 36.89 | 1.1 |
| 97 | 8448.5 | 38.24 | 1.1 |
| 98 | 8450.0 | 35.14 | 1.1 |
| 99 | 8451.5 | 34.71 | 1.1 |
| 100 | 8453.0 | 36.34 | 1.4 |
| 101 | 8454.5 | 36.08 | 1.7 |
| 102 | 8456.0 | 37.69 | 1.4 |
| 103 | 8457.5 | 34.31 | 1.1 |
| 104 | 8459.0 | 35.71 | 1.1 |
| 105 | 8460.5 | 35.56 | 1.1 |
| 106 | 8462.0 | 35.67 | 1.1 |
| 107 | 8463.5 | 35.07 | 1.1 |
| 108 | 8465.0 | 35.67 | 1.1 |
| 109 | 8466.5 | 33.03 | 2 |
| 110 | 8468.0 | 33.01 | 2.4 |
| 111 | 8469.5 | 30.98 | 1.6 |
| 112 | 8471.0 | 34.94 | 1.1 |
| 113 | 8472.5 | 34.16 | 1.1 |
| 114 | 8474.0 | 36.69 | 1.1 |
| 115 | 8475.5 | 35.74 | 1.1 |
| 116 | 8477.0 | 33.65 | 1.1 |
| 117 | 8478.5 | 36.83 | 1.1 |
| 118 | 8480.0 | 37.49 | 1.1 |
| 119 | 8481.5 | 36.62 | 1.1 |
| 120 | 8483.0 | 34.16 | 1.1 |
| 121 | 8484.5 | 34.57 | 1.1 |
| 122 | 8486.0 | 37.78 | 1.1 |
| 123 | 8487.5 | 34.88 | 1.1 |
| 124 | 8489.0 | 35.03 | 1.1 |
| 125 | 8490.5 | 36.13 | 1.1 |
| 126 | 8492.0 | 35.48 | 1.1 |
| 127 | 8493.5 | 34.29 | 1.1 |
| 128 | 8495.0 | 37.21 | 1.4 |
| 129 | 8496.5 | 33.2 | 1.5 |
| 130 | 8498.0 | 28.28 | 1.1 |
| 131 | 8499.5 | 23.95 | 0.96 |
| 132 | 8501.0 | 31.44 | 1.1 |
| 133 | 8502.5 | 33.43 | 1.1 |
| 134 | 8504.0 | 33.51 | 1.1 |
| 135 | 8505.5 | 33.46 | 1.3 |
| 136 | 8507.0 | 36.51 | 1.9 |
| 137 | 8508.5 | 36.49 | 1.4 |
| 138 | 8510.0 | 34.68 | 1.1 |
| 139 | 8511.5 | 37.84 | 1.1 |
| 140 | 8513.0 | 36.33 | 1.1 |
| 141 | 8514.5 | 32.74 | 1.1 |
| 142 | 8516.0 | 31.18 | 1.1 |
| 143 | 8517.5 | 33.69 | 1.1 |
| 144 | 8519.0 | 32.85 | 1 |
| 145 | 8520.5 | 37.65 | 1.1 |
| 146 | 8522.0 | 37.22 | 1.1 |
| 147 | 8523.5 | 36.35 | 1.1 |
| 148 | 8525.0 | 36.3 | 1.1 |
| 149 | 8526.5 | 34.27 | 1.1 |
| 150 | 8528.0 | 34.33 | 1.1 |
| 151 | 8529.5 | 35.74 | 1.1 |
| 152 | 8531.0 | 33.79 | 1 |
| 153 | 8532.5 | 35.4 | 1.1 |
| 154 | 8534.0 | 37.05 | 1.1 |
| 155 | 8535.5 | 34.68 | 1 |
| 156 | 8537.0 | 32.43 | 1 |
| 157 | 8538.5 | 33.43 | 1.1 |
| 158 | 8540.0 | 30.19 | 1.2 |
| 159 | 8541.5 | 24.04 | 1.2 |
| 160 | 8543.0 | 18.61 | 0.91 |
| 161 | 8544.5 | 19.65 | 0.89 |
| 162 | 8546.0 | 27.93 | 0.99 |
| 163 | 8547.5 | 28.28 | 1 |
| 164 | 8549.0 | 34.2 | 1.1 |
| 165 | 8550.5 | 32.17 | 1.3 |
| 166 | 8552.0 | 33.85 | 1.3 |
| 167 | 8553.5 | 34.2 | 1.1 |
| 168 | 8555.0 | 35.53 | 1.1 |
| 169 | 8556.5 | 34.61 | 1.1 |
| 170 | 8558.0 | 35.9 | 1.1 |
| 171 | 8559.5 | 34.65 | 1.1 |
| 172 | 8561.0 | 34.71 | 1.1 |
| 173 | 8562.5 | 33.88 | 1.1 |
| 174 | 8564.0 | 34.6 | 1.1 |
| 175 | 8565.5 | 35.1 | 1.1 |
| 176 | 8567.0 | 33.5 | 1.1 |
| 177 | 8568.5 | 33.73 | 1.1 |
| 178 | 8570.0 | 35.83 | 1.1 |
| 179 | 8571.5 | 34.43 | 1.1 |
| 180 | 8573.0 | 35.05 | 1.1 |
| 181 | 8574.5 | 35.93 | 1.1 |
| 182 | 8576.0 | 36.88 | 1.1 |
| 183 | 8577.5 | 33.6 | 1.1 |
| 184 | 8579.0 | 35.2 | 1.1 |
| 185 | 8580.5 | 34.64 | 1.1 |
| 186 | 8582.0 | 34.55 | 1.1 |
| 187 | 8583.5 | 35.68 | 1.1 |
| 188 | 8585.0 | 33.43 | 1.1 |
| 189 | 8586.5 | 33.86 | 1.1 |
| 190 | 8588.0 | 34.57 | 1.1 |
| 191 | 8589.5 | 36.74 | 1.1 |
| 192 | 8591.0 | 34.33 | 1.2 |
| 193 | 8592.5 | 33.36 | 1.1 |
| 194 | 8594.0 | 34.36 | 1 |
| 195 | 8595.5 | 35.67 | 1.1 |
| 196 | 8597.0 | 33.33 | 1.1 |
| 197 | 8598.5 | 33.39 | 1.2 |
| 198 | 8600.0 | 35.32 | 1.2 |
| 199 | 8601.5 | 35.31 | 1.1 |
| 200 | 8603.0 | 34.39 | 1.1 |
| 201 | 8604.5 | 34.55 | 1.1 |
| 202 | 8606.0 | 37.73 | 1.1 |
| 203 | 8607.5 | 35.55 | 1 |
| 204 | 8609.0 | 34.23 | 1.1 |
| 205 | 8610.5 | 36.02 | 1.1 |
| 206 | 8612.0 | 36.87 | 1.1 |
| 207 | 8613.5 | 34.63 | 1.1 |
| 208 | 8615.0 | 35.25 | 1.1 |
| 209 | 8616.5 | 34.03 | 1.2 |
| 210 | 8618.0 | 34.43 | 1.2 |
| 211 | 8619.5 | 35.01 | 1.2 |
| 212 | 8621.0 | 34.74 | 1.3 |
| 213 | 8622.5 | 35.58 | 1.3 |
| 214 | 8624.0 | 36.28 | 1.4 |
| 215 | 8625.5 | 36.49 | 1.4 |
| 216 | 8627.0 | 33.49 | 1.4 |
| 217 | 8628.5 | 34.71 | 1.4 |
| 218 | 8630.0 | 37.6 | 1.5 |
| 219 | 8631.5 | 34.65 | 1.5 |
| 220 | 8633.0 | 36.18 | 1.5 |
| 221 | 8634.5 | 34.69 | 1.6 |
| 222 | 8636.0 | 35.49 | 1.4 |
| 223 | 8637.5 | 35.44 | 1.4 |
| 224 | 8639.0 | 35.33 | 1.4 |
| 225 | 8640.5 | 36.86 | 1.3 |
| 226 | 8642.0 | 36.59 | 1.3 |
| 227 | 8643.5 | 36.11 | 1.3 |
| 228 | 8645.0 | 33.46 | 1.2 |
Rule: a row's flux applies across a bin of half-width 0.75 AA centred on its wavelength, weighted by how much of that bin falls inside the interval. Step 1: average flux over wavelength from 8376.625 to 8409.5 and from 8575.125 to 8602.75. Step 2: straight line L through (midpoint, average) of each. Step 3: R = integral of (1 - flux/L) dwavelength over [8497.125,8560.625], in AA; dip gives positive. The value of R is 3.7 AA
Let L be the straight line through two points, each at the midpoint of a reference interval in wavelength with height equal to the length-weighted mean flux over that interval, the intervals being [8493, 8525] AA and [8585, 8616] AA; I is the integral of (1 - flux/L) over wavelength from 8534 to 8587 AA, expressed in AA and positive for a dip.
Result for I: 2.5 AA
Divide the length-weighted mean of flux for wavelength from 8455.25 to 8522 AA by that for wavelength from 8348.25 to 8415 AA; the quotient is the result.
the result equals 0.97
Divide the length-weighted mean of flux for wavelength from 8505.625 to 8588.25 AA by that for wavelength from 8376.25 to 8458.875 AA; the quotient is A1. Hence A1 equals 0.9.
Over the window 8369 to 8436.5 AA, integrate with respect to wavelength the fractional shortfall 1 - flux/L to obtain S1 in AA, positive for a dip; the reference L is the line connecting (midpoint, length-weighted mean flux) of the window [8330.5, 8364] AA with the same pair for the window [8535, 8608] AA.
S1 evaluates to -0.6 AA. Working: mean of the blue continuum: 36.2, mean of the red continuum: 33.4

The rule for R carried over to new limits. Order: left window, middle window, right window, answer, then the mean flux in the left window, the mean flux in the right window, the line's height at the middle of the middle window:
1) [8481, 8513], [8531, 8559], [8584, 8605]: 2.48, 34.3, 34.5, 34.4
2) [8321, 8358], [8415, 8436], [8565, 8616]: -0.73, 36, 34.9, 35.6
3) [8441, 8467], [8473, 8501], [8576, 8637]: 0.77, 35.6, 35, 35.4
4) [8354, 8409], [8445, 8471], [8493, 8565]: -0.85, 35.4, 33.1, 34.2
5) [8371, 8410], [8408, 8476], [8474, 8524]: -1.19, 35.4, 34.6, 35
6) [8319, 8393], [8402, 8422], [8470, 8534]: -0.60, 35.8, 34.7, 35.3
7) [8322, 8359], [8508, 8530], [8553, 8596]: -0.06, 36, 34.8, 35.1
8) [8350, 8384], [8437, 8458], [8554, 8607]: -0.13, 35.7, 34.8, 35.4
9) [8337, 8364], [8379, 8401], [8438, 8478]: 0.74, 36.4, 35.1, 36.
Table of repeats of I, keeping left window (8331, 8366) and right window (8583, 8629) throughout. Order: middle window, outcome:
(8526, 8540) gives 0.4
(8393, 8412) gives 0.1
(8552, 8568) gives 0.2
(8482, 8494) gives 0.0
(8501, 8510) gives 0.3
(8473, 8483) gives -0.1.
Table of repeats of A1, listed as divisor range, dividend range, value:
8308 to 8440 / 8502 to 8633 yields 0.95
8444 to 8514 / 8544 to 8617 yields 0.98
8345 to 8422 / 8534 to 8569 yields 0.89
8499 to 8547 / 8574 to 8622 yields 1.07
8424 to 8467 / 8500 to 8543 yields 0.95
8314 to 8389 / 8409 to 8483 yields 0.99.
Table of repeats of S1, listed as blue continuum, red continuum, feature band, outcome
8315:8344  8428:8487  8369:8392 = 0.35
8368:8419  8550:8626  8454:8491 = 0.05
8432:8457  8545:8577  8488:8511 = 0.88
